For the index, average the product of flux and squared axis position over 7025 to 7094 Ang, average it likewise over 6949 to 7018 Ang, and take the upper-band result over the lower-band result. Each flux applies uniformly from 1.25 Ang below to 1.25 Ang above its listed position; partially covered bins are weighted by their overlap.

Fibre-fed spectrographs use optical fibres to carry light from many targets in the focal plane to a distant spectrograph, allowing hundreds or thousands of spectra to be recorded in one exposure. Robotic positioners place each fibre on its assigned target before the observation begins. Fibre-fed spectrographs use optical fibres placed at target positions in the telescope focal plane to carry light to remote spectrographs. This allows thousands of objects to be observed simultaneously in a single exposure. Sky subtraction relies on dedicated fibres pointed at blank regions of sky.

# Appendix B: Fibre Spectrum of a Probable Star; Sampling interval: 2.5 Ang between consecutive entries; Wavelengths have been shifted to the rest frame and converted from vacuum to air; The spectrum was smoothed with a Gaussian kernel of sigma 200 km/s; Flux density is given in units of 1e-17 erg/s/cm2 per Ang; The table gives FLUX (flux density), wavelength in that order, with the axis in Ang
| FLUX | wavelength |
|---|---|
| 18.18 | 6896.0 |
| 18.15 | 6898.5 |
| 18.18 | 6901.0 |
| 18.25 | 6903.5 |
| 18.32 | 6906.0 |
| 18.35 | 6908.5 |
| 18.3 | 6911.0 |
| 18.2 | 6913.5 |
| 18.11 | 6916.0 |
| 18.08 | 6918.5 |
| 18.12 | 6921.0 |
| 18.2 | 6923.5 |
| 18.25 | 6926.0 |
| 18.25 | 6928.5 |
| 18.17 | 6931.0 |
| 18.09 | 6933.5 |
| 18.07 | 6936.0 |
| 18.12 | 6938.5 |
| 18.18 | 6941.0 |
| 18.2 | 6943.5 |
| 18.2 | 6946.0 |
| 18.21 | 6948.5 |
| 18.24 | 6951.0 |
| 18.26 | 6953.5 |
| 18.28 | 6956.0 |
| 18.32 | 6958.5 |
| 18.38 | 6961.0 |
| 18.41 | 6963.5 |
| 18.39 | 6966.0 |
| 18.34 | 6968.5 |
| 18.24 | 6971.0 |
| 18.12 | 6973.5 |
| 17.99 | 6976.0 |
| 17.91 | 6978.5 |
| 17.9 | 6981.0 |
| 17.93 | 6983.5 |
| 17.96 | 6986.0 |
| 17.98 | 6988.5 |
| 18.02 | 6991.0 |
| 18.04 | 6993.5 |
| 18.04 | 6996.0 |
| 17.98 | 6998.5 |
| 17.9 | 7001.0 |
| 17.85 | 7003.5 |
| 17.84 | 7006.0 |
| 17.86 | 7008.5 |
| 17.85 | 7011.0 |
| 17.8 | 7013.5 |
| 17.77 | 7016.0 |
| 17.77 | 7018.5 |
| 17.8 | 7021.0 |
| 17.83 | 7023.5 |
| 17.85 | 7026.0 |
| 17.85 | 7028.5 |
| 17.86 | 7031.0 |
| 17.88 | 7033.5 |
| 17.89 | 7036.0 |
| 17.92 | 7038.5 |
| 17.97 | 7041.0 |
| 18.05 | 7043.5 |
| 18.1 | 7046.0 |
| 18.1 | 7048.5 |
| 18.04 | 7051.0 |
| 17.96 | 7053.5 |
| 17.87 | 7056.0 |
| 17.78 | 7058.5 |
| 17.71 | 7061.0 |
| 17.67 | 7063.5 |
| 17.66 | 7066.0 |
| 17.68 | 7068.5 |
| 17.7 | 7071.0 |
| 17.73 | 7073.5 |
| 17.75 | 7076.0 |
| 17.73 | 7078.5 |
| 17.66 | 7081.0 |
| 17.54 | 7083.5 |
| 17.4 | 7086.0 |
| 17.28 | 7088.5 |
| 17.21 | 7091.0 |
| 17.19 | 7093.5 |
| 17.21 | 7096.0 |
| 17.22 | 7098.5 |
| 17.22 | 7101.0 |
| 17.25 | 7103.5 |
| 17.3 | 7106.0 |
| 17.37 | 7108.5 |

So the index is 1.0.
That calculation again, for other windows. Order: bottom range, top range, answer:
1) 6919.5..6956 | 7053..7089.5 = 1.01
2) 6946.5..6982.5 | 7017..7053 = 1.00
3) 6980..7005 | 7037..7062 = 1.02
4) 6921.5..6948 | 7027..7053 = 1.02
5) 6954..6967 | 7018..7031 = 0.99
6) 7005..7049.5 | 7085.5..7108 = 0.98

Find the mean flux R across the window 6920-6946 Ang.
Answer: 18.2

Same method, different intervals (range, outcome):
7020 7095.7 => 17.7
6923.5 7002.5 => 18.1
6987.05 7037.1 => 17.9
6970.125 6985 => 18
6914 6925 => 18.1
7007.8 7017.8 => 17.8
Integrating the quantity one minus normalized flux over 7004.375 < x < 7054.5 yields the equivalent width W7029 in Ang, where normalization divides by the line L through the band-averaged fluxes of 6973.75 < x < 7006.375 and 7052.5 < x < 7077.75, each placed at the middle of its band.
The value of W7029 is -0.1 Ang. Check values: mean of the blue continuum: 18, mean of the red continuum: 17.7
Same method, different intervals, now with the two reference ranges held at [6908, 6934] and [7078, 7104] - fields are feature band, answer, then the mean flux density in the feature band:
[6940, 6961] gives -0.2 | 18.2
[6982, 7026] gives -0.3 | 17.9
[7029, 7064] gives -0.7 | 17.9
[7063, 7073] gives -0.1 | 17.7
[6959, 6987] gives -0.3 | 18.1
